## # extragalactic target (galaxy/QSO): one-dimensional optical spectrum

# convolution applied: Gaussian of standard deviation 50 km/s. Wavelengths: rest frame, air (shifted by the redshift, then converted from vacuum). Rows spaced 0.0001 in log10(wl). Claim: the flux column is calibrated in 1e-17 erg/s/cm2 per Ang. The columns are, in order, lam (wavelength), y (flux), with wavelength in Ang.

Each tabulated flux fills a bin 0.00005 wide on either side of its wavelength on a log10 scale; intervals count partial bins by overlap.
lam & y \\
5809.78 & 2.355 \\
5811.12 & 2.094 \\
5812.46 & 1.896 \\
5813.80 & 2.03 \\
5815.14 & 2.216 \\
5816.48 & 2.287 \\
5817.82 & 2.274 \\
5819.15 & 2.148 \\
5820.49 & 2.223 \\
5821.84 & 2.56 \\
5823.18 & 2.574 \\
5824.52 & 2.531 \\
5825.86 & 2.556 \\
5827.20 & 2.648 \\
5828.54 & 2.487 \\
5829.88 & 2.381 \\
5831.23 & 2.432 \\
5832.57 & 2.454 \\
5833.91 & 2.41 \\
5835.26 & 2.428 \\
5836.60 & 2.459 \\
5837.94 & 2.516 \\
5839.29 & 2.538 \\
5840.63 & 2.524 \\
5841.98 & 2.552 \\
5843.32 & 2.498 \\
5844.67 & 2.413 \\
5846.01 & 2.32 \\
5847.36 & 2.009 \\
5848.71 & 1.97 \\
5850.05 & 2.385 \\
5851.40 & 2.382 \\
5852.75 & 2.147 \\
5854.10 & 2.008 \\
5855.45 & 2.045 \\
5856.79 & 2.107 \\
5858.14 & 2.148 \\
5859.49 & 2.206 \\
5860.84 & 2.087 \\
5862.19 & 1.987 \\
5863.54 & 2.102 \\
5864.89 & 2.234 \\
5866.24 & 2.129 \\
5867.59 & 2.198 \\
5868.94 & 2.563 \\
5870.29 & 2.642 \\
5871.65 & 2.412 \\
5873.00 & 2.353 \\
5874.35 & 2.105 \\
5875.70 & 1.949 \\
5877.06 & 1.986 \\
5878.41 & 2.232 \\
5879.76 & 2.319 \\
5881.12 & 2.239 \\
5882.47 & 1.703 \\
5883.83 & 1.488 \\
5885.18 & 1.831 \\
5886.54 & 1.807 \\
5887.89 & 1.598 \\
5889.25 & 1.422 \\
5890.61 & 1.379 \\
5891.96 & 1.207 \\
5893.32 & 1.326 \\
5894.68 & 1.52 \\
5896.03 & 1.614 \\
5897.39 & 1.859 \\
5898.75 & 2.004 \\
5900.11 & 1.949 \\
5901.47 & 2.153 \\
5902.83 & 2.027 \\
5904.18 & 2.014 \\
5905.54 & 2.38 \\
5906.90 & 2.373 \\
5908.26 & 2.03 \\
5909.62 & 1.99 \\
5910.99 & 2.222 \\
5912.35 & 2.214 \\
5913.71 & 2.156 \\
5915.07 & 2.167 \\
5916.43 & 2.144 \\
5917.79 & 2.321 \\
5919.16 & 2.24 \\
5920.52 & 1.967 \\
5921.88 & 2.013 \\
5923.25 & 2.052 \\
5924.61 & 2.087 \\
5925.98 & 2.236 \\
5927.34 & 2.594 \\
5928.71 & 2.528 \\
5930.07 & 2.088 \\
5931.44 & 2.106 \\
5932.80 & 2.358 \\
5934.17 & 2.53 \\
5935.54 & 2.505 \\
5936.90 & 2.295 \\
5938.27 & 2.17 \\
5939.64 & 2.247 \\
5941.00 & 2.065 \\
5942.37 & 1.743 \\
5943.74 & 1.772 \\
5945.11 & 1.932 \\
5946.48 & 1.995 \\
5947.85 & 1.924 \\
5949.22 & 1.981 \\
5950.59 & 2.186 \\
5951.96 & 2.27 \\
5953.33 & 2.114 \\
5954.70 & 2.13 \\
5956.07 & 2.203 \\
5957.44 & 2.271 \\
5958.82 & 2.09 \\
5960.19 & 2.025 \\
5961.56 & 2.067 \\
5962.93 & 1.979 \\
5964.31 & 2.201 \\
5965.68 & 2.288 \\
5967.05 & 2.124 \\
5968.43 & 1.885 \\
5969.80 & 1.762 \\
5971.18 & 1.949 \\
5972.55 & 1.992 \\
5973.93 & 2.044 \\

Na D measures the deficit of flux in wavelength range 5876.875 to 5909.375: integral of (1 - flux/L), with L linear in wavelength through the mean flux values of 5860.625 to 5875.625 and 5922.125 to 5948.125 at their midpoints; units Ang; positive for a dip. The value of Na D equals 5.37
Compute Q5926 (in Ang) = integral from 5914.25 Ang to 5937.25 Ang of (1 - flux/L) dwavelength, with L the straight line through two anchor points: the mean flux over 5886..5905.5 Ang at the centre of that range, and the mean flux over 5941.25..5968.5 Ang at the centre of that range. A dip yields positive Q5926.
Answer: -4.2 Ang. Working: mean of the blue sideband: 1.73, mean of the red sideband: 2.06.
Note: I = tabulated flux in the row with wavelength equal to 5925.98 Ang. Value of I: 2.236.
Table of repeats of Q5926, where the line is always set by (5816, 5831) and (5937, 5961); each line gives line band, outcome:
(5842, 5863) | 1.4 Ang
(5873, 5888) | 2.0 Ang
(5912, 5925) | 0.1 Ang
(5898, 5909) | 0.4 Ang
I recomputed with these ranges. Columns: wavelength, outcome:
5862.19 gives 1.987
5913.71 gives 2.156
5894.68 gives 1.52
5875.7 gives 1.949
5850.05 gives 2.385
